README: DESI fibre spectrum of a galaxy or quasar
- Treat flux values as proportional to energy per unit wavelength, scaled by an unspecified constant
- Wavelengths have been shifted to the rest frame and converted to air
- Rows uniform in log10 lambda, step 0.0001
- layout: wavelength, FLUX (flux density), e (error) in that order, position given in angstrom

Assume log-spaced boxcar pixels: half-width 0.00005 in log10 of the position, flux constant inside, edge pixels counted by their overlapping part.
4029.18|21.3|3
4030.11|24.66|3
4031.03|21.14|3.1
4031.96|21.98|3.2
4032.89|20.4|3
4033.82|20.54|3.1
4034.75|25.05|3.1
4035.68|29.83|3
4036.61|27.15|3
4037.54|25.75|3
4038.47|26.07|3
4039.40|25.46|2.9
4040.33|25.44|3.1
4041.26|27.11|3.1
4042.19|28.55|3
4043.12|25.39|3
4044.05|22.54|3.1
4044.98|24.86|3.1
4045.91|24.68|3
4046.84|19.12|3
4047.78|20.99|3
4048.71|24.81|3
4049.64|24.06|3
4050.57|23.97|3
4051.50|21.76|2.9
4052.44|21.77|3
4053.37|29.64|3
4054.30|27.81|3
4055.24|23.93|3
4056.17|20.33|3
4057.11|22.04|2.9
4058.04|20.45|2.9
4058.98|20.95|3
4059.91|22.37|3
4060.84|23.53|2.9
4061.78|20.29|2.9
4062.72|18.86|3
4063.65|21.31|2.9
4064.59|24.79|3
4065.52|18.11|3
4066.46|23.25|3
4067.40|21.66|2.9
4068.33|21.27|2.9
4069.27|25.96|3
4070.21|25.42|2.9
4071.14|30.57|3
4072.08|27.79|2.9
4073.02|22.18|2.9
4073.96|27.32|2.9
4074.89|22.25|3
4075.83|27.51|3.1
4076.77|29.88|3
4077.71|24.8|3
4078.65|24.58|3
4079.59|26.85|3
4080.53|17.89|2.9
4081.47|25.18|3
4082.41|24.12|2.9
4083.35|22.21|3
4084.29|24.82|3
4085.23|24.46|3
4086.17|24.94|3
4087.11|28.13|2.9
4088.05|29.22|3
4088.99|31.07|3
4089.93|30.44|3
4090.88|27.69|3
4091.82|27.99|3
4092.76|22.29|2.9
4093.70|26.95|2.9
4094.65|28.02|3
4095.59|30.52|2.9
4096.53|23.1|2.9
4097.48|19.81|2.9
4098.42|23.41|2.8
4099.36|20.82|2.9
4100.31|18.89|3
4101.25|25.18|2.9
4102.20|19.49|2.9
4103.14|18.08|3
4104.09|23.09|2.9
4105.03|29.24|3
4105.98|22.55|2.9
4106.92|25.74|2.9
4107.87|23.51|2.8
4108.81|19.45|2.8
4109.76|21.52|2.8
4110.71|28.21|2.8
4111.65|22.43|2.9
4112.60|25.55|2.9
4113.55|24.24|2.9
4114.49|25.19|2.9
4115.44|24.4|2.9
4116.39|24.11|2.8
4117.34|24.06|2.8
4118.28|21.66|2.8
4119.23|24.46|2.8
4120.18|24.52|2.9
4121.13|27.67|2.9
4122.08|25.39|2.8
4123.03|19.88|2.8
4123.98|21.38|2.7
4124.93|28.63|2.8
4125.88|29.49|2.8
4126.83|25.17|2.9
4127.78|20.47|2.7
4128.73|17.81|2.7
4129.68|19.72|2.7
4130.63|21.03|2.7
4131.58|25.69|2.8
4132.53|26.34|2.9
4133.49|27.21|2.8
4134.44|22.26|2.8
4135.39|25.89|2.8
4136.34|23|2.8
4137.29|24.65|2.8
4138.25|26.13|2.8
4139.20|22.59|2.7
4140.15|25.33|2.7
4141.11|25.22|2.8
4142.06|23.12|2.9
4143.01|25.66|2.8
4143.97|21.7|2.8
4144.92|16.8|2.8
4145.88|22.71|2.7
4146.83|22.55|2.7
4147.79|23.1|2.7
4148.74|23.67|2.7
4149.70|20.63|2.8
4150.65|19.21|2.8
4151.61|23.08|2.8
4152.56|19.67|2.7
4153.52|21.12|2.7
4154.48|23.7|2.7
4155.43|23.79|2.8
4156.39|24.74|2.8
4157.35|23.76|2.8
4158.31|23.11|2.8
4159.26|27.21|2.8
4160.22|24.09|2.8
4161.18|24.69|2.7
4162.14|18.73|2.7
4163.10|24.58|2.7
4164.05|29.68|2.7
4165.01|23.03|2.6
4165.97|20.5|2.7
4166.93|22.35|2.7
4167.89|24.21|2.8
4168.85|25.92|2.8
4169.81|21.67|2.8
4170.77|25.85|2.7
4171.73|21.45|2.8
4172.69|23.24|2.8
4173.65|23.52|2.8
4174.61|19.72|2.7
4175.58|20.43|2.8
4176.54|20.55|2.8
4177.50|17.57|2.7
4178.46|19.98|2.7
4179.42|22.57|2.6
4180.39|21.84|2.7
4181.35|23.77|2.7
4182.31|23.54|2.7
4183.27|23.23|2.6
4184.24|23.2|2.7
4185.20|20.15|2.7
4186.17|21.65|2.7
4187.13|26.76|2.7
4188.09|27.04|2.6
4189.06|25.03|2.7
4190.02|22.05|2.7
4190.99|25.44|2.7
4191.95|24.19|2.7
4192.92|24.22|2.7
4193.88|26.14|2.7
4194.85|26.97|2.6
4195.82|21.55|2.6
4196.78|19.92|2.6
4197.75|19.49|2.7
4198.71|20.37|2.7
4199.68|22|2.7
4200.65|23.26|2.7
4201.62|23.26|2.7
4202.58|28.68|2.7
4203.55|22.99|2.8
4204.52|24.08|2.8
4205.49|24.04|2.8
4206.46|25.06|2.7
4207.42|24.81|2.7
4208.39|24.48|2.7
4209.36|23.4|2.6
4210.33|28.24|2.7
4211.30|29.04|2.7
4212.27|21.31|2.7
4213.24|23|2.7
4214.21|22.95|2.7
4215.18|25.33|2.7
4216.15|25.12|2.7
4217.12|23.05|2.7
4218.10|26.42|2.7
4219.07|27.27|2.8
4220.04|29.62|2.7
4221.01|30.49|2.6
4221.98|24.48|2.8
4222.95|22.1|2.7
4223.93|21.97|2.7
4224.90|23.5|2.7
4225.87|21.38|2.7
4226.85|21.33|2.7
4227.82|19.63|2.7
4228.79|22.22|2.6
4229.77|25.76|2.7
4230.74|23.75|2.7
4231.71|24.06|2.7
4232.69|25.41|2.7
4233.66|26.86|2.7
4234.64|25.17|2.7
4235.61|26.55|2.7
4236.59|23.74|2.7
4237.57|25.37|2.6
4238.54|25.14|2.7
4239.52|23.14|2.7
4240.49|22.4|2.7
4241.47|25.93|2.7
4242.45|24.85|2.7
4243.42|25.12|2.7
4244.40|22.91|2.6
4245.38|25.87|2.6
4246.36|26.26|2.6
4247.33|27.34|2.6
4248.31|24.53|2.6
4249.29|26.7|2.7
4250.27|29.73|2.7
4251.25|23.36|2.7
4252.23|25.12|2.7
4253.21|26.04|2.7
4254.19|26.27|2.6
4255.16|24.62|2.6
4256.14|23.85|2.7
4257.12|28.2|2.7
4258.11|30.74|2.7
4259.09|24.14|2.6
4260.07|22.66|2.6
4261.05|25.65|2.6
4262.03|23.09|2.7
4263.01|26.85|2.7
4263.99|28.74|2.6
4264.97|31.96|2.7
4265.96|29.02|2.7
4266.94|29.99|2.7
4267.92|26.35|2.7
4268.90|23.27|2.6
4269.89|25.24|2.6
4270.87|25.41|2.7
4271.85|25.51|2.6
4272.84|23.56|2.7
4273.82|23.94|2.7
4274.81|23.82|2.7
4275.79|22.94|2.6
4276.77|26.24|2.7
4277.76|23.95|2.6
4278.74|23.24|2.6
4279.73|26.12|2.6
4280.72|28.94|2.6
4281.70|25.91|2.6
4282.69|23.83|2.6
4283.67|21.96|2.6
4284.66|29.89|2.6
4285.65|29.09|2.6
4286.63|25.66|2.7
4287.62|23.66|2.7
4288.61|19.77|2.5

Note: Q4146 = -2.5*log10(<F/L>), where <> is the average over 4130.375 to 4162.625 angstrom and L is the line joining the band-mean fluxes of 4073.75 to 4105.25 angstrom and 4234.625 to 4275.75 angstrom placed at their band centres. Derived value 0.084 mag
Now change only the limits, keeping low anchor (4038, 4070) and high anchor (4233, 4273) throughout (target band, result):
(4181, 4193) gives 0.050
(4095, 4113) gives 0.034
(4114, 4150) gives 0.028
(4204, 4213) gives 0.016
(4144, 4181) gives 0.101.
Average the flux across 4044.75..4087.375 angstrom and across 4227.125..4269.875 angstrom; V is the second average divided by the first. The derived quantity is 1.07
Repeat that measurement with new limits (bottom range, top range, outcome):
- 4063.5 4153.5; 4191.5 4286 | 1.04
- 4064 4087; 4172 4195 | 0.94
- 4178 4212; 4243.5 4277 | 1.09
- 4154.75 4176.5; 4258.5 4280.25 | 1.09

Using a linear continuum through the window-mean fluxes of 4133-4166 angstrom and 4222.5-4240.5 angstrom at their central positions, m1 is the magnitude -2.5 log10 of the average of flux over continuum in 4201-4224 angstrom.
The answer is -0.07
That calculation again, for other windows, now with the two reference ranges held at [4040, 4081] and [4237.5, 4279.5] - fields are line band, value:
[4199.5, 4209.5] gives 0.04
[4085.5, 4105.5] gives -0.04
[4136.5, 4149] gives 0.06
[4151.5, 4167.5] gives 0.06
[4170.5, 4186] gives 0.14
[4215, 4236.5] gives 0.03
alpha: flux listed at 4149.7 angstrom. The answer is 20.63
